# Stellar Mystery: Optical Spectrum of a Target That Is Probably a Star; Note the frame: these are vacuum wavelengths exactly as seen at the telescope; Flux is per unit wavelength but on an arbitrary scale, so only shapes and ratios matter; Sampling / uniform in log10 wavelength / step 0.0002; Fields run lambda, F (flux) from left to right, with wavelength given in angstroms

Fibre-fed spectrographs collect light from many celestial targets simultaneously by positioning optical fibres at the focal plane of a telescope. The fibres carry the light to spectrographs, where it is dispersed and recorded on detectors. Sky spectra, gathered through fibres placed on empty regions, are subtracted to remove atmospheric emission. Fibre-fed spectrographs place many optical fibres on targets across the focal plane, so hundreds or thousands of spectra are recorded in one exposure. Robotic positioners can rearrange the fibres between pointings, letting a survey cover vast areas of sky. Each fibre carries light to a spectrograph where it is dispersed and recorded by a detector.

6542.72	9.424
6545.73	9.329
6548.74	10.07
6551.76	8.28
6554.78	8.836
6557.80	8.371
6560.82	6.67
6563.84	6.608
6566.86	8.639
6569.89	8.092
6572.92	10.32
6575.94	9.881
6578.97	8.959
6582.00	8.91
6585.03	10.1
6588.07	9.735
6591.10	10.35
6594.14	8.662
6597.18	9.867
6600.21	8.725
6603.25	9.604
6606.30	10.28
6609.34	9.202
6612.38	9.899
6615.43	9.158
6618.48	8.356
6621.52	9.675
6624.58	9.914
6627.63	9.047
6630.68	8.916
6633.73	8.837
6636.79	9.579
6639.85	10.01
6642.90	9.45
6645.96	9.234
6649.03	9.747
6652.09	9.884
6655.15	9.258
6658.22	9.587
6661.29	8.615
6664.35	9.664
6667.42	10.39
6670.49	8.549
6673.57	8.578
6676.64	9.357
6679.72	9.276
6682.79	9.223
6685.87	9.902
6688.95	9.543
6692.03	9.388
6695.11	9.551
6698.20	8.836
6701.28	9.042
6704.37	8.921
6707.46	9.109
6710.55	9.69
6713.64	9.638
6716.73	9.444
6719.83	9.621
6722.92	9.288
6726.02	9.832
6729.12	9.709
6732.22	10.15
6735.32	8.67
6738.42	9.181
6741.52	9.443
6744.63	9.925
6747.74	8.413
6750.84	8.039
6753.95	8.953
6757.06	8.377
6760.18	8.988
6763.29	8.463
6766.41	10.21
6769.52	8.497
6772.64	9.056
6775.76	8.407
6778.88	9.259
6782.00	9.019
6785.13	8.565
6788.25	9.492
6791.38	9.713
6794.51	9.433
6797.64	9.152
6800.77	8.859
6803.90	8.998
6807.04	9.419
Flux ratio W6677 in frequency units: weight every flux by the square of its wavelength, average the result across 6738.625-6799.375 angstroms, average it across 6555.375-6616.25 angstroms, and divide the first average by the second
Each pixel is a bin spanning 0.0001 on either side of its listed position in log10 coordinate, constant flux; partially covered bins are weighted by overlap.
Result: 1.05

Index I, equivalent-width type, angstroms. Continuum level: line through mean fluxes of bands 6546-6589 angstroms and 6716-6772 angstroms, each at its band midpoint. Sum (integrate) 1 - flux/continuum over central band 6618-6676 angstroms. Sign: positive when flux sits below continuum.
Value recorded -2.4 angstroms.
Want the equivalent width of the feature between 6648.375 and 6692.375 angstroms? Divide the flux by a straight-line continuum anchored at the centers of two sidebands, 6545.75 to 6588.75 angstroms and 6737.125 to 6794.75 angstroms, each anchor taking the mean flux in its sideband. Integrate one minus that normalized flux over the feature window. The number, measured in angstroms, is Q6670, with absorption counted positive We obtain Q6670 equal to -2.3 angstroms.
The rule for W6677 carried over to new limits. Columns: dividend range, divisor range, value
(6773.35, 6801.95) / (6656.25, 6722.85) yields 1.00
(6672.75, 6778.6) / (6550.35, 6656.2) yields 1.04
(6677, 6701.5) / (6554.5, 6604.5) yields 1.08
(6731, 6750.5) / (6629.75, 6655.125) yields 1.00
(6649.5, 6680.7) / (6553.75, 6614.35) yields 1.05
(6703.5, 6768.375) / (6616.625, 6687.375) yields 1.01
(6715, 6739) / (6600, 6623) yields 1.05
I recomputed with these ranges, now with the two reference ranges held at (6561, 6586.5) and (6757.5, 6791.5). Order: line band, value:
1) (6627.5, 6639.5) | -0.42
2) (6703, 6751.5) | -2.04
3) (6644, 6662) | -1.07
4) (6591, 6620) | -1.68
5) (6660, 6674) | -0.48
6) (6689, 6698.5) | -0.45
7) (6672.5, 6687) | -0.57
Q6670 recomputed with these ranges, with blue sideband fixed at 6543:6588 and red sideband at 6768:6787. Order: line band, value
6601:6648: -3.0 angstroms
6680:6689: -0.7 angstroms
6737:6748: -0.7 angstroms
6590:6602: -0.7 angstroms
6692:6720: -1.5 angstroms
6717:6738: -1.7 angstroms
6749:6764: 0.4 angstroms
